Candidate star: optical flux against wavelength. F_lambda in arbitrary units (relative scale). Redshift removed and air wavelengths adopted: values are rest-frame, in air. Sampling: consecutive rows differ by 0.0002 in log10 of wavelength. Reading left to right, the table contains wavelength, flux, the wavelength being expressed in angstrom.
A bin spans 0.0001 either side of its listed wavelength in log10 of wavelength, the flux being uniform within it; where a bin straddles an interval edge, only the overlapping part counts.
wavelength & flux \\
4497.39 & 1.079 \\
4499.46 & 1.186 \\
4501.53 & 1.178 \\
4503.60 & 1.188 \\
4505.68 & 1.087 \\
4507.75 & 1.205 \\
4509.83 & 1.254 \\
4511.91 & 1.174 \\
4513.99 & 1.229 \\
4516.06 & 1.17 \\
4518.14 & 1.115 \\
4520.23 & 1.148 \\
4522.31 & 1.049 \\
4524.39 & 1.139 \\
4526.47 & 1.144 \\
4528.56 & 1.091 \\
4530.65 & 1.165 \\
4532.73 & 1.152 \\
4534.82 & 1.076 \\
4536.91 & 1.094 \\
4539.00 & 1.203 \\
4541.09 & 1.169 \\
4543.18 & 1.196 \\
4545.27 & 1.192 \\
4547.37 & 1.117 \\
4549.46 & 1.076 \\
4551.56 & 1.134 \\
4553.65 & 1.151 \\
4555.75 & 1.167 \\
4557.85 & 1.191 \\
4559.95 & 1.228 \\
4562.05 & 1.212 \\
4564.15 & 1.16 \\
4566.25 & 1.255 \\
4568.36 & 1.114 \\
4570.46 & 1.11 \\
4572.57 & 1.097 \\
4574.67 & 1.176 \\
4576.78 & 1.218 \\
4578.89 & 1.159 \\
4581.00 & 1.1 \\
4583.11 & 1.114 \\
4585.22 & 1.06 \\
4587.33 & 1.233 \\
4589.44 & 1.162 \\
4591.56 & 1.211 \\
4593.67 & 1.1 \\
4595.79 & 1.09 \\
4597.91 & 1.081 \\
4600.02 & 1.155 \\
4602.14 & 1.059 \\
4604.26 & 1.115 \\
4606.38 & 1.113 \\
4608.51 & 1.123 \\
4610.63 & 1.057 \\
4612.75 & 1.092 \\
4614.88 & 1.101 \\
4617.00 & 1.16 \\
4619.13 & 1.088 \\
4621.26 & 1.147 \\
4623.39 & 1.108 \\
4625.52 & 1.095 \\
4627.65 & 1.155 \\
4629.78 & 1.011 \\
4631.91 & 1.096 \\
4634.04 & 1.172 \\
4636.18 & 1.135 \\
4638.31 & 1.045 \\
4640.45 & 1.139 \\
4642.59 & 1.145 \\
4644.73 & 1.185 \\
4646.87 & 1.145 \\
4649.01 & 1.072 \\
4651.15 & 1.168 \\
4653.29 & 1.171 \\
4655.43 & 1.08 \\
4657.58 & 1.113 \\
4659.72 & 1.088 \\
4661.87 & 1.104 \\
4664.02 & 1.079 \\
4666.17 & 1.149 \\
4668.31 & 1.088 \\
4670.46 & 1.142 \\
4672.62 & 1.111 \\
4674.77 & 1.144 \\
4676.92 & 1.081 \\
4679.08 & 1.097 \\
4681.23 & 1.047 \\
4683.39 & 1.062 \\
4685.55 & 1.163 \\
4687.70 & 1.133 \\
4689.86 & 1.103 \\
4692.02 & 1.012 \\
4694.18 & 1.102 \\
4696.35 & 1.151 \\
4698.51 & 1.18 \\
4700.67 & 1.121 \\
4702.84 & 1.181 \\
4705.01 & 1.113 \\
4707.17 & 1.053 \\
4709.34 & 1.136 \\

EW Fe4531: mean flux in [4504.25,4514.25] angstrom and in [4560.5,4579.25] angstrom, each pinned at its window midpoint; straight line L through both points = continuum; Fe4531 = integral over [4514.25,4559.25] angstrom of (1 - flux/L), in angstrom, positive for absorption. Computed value 1.4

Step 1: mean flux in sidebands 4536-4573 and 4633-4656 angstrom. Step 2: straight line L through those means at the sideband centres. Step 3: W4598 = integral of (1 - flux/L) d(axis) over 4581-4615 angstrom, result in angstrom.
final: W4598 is 0.9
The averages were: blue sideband 1.16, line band 1.12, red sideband 1.13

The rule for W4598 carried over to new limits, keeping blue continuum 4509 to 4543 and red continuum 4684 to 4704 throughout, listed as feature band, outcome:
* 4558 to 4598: -0.4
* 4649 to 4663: 0.2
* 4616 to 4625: 0.1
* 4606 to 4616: 0.4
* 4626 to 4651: 0.3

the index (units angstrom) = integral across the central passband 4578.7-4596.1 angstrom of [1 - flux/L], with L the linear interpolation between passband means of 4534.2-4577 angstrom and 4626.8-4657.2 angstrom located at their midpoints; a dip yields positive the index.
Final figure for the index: 0.12 angstrom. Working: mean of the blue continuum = 1.16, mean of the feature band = 1.14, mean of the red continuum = 1.12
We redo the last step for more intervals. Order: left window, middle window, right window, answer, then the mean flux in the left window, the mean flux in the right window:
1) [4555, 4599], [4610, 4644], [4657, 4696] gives 0.5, 1.15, 1.1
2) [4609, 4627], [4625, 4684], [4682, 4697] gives -0.4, 1.11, 1.1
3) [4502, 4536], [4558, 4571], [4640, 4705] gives -0.5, 1.15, 1.12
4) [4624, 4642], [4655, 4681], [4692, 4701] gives 0.3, 1.11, 1.12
